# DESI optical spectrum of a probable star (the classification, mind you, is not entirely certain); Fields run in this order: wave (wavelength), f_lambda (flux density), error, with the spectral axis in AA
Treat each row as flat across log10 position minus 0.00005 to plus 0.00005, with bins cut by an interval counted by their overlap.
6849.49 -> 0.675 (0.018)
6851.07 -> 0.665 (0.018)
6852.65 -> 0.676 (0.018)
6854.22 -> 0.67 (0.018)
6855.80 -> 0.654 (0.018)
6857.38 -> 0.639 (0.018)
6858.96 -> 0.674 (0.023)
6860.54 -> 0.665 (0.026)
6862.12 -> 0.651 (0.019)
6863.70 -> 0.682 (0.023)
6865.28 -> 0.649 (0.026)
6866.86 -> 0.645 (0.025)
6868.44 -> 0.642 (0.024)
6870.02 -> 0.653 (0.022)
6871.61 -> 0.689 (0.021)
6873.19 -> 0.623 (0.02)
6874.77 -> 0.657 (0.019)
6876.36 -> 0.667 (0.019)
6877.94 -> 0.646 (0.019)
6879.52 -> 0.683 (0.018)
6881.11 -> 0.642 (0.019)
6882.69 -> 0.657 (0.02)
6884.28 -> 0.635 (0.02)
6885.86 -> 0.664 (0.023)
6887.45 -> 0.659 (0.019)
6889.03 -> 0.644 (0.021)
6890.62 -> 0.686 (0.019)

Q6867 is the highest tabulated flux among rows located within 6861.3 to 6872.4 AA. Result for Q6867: 0.689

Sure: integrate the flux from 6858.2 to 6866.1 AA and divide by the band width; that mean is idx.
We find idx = 0.664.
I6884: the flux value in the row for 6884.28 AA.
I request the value 0.635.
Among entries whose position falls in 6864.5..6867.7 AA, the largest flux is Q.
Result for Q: 0.649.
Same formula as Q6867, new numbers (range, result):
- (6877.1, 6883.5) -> 0.683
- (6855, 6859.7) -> 0.674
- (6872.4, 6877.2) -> 0.667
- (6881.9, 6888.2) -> 0.664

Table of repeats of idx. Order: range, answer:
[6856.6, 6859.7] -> 0.656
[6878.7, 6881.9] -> 0.662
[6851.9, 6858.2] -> 0.66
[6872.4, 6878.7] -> 0.648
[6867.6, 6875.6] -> 0.652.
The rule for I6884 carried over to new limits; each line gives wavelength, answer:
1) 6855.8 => 0.654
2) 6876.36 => 0.667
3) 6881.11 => 0.642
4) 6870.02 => 0.653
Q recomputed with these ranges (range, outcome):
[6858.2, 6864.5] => 0.682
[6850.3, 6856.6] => 0.676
